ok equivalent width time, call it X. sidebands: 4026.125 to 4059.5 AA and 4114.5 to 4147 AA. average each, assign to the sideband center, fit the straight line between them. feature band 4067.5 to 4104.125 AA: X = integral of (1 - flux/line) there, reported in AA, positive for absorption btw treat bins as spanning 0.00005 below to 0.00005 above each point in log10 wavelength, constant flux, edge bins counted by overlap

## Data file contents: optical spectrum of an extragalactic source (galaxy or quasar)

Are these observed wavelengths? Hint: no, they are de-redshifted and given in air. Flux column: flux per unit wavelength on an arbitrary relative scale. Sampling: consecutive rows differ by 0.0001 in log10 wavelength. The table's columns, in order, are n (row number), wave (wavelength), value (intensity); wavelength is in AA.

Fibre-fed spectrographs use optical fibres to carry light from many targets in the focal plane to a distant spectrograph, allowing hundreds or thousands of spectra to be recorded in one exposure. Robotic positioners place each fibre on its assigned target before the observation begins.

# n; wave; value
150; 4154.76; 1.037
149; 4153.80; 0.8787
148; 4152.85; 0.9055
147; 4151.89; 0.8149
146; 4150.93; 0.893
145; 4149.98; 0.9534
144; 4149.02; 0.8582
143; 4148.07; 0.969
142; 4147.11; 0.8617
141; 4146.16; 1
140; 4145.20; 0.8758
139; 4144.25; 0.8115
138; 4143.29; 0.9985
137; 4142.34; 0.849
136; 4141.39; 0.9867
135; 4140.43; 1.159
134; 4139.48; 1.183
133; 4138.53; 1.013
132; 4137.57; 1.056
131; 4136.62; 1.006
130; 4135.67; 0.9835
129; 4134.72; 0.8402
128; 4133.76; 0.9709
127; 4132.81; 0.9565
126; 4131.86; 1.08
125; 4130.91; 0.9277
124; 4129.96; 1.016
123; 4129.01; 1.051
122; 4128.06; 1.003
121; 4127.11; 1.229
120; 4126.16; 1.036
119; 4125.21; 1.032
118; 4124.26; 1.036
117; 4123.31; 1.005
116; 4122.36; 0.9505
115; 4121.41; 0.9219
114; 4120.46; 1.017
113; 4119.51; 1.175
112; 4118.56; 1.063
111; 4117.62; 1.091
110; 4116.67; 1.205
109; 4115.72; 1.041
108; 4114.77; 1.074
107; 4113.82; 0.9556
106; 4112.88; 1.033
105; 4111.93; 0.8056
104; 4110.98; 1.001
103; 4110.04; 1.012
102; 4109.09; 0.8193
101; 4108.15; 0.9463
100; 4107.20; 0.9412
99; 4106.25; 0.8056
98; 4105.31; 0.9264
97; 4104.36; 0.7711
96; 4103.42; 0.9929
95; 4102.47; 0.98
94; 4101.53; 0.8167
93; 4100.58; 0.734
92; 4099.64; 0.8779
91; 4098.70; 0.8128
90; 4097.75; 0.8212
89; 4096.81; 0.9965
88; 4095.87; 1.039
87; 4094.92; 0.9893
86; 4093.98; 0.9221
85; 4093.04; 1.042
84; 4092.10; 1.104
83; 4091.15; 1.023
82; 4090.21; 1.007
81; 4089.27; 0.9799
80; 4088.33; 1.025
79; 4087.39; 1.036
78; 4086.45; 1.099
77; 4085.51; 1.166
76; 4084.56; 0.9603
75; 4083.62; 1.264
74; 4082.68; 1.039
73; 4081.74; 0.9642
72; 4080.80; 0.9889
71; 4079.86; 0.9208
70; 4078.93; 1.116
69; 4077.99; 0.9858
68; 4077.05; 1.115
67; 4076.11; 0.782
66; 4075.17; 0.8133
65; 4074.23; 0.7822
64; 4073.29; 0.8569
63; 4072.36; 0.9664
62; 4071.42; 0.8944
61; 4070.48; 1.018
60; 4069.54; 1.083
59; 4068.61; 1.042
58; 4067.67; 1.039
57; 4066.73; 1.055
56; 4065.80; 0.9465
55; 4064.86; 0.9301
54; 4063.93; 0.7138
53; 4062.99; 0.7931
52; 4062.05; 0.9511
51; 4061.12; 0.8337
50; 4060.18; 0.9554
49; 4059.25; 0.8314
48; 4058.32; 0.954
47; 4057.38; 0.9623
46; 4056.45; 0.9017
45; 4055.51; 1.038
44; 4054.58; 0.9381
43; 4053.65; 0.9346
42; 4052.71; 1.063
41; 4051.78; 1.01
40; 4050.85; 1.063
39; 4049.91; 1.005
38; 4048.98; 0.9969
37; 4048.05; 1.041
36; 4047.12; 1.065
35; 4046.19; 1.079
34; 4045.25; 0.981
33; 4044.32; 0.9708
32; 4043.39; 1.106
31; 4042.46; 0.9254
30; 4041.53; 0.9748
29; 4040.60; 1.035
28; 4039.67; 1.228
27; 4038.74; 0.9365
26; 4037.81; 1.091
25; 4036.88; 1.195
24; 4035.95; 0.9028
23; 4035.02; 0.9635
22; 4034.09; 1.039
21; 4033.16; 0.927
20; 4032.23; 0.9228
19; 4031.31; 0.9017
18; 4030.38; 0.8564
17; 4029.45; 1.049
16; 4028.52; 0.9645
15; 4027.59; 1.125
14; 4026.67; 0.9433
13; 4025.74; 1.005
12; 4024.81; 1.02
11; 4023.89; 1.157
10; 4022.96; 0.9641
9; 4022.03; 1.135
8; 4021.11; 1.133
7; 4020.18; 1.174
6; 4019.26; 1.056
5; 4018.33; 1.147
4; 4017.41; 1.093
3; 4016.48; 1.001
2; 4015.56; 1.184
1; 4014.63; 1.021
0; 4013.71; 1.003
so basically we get 1.2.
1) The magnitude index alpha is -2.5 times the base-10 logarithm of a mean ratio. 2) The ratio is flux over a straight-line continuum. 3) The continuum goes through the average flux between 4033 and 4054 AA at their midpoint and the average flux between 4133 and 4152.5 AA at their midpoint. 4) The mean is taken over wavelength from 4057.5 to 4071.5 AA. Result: 0.08 mag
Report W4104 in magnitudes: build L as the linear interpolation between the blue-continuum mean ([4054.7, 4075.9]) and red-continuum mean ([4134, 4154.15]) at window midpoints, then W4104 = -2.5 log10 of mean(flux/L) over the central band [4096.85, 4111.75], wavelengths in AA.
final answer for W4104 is 0.06 mag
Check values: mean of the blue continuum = 0.924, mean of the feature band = 0.886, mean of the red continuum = 0.948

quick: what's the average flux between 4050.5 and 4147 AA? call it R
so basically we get 0.976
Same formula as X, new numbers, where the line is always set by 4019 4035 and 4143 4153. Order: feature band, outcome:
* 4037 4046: -0.3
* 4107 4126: -1.5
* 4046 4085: 0.6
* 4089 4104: 0.1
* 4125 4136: -1.1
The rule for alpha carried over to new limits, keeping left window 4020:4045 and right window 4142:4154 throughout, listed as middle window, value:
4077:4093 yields -0.09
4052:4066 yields 0.09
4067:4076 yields 0.05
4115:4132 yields -0.14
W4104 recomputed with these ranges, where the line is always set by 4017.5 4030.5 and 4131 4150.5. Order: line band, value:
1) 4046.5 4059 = 0.043 mag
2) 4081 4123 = 0.018 mag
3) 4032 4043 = 0.036 mag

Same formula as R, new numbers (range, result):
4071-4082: 0.932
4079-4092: 1.04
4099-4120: 0.957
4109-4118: 1.01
